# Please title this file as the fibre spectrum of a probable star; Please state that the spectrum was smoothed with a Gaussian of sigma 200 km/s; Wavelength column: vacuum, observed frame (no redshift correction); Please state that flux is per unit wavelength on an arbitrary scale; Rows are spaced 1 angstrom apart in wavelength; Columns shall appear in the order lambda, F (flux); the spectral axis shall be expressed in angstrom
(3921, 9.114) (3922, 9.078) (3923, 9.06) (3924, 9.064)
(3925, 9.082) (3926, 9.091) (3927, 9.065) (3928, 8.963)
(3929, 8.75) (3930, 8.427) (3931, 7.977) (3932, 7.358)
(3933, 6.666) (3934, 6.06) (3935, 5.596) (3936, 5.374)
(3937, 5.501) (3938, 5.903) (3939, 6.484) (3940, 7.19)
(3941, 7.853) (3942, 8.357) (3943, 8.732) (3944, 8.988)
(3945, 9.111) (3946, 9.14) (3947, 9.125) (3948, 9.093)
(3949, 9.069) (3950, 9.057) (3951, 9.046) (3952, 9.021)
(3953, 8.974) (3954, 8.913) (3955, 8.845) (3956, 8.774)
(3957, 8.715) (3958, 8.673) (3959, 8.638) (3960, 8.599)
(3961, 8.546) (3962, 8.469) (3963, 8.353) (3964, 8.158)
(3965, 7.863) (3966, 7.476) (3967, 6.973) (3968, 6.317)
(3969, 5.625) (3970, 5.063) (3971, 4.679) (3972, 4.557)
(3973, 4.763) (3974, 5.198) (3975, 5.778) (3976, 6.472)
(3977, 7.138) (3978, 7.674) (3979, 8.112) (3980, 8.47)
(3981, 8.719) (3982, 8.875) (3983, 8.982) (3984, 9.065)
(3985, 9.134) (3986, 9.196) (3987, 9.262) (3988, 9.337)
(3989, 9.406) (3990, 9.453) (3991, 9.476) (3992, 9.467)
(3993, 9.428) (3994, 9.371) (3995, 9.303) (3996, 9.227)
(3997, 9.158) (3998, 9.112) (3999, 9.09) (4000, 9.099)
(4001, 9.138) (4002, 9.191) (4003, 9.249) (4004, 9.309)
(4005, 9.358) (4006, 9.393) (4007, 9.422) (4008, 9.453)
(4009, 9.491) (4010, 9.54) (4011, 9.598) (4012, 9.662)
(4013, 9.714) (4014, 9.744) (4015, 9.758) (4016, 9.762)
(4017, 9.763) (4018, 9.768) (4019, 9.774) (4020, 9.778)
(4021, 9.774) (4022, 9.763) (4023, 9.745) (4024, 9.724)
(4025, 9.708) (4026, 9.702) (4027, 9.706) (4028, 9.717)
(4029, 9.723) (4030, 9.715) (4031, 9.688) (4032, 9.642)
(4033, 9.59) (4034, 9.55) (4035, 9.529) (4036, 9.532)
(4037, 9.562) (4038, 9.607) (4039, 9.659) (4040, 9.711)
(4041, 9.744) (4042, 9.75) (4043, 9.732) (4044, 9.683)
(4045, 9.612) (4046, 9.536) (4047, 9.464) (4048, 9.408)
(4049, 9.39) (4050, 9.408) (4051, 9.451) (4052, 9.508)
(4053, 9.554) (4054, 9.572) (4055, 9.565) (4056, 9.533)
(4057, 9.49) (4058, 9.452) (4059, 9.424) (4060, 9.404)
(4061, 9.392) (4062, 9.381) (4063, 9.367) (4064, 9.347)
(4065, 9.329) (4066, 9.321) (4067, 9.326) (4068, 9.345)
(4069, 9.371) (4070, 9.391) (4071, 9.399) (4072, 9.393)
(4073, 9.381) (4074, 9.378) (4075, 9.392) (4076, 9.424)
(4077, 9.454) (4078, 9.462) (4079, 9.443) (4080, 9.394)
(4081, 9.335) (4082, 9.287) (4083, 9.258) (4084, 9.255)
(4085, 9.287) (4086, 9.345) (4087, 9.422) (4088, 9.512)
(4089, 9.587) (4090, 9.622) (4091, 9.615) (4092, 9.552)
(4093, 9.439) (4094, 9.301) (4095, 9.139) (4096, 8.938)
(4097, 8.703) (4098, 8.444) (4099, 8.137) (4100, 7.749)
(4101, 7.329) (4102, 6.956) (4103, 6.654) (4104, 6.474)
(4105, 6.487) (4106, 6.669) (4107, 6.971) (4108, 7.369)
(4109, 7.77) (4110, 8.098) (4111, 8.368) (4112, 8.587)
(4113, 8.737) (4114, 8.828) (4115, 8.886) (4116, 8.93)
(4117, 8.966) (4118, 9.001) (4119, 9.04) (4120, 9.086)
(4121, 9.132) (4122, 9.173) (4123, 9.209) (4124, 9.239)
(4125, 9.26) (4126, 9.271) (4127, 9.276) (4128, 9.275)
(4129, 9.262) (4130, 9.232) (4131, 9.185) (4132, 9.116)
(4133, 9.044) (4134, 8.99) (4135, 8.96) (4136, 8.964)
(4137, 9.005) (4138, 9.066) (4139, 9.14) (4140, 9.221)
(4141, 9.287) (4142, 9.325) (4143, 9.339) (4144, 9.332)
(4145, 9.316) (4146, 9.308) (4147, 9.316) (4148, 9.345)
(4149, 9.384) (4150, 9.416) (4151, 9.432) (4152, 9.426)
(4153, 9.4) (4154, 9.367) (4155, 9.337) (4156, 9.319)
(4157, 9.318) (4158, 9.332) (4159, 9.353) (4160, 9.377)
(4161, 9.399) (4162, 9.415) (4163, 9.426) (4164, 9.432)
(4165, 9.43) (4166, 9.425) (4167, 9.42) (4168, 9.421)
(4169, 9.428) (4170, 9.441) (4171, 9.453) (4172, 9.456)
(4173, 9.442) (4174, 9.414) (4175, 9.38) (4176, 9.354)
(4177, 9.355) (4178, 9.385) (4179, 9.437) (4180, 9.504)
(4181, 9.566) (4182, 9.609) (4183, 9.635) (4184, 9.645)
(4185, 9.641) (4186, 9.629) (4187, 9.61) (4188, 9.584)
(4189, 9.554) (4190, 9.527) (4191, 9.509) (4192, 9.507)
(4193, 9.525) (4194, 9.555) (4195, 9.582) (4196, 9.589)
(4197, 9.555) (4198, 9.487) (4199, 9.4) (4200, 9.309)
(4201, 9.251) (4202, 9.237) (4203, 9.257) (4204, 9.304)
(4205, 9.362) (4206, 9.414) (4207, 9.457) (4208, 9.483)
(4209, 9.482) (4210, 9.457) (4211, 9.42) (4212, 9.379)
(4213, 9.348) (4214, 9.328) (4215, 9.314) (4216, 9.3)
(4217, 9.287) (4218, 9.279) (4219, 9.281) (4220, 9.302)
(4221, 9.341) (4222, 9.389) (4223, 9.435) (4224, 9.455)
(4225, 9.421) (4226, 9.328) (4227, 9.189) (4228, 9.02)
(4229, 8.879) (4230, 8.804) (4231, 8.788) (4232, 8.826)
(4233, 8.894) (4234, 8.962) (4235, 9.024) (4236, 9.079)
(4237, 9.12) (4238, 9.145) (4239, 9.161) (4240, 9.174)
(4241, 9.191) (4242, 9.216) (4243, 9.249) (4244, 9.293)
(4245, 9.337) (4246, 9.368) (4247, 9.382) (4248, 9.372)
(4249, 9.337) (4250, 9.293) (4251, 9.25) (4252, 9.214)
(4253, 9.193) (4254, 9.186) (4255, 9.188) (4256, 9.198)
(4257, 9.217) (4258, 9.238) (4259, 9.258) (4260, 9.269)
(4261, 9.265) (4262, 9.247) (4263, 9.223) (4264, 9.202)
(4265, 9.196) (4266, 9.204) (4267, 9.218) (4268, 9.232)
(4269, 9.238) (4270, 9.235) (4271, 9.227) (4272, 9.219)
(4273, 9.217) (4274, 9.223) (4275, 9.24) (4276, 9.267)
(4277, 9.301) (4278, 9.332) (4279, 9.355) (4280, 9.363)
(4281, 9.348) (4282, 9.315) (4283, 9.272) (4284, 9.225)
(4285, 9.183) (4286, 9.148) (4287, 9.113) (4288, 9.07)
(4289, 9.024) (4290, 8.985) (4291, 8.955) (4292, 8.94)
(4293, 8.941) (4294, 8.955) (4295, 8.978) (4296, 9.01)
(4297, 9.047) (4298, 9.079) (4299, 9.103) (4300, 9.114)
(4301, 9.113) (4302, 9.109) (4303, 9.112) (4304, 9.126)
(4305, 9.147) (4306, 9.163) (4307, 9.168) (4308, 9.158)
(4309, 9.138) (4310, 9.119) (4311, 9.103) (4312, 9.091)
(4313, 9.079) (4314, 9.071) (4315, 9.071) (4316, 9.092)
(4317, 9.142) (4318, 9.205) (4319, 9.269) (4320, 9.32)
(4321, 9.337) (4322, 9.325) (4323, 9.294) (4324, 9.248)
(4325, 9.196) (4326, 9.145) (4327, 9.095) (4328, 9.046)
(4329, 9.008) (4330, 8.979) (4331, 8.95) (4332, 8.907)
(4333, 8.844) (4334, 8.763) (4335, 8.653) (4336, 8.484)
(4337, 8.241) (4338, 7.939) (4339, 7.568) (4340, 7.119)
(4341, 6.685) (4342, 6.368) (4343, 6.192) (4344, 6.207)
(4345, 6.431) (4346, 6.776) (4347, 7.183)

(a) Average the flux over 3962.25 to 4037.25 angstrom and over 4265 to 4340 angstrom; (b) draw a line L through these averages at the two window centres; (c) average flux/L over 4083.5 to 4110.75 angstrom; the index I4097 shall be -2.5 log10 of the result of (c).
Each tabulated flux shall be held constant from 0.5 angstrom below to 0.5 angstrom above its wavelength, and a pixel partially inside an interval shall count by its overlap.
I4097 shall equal 0.06 mag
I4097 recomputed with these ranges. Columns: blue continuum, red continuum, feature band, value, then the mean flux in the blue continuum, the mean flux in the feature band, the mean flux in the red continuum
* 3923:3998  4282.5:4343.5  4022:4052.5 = -0.168 mag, 8.07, 9.62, 8.86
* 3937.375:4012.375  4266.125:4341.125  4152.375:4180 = -0.077 mag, 8.38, 9.4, 9.03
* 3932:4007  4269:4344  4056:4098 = -0.120 mag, 8.12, 9.36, 8.92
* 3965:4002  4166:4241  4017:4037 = -0.172 mag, 8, 9.69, 9.35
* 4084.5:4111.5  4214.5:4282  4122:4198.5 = -0.081 mag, 8.33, 9.37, 9.22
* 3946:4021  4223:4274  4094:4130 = 0.060 mag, 8.6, 8.41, 9.19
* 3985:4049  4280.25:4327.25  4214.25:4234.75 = 0.008 mag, 9.53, 9.17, 9.13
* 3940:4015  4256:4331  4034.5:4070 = -0.101 mag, 8.5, 9.5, 9.16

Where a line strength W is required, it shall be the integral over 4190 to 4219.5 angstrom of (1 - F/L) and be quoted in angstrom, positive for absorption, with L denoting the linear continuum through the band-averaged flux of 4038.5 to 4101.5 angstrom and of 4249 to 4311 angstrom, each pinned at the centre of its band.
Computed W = -0.5 angstrom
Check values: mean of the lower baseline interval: 9.33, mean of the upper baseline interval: 9.18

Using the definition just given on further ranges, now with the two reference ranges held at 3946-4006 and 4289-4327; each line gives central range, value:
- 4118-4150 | -1.8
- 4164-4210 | -3.3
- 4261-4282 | -0.5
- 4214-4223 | -0.4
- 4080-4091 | -1.0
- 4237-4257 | -0.6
